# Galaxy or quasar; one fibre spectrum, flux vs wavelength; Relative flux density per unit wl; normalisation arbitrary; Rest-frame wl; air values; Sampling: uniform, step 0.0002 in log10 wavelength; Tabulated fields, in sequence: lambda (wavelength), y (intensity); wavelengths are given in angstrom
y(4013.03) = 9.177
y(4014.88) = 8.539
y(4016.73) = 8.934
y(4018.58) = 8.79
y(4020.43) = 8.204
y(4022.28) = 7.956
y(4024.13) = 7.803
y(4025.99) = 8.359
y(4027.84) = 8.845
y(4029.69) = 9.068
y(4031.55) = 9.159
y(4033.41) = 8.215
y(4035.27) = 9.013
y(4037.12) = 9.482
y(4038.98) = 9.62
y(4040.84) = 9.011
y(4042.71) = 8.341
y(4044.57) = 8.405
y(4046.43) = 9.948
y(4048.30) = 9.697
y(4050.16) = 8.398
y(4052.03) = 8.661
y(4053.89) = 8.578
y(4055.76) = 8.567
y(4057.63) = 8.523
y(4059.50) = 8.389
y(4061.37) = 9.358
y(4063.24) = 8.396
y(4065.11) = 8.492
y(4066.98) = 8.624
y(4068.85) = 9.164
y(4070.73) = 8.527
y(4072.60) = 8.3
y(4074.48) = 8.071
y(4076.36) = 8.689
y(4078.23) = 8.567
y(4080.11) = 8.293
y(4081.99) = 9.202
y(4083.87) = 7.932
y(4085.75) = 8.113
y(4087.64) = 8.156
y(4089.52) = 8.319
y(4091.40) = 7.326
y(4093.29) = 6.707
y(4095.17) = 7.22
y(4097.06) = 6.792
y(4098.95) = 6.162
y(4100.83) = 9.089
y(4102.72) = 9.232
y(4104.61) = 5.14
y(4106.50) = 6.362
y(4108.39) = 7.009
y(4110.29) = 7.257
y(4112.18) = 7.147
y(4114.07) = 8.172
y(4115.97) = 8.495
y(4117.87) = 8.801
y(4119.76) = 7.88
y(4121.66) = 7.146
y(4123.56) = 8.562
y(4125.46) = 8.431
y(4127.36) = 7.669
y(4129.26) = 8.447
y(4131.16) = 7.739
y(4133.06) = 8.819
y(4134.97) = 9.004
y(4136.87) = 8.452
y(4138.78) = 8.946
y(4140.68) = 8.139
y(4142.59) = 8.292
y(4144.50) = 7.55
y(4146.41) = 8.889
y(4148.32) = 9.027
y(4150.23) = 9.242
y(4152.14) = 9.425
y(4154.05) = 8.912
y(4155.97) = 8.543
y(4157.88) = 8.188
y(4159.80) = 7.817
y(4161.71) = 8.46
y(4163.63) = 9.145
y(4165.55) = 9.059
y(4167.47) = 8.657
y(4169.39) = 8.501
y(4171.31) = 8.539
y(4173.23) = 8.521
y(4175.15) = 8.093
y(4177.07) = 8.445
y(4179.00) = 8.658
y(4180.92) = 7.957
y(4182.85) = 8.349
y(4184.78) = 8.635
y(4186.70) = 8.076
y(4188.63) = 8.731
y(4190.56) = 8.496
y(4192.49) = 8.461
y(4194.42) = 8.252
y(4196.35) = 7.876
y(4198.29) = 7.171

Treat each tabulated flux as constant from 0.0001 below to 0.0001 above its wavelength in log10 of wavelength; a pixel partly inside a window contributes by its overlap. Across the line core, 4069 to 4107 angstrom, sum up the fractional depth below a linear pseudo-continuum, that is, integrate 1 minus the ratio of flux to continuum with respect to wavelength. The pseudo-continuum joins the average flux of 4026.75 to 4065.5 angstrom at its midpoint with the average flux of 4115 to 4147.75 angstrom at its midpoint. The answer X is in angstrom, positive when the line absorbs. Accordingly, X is 3.3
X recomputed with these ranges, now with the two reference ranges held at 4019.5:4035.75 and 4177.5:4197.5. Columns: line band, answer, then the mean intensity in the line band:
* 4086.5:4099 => 1.64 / 7.33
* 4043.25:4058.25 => -0.64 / 8.84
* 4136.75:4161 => -0.57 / 8.57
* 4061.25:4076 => -0.21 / 8.58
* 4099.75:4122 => 2.03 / 7.65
